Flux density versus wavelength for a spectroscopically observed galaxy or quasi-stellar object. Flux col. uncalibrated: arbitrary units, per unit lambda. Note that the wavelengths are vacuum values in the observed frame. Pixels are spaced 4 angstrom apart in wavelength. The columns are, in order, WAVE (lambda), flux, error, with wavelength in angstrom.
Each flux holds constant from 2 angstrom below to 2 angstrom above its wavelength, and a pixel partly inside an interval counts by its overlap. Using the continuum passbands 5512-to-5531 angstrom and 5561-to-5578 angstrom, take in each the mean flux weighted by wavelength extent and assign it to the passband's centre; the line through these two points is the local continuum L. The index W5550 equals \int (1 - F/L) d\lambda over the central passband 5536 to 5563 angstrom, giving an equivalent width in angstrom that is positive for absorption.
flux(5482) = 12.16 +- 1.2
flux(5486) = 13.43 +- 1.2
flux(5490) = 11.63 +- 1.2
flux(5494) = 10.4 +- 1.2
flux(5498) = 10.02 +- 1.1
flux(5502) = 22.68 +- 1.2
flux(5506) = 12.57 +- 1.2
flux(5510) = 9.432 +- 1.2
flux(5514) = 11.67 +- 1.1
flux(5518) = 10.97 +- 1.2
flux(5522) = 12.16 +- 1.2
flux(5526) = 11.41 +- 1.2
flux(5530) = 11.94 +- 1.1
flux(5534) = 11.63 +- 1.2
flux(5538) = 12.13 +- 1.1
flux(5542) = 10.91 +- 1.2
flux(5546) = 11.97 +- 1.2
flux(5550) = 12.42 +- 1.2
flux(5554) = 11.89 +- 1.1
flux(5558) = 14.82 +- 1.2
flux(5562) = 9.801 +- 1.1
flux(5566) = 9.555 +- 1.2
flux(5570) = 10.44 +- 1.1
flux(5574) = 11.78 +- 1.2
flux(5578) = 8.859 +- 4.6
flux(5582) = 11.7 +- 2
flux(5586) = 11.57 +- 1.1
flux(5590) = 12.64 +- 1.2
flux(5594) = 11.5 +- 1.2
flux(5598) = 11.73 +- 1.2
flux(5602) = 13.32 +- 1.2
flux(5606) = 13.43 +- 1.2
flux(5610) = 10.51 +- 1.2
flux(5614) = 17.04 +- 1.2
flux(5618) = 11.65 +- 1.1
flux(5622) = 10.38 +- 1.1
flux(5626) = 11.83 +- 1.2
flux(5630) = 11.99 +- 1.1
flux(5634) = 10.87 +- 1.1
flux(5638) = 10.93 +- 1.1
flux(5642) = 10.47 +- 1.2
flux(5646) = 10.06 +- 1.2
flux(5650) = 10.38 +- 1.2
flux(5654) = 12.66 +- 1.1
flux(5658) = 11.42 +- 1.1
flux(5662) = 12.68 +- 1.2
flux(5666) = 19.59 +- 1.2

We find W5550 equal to -3.2 angstrom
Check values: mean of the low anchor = 11.6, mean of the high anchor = 10.2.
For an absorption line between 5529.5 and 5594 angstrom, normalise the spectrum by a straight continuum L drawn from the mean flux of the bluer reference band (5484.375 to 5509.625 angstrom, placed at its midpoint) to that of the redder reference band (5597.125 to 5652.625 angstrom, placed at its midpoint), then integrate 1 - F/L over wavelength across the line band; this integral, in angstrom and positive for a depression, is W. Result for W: 5.1 angstrom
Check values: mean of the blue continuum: 13.2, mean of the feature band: 11.5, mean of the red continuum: 11.8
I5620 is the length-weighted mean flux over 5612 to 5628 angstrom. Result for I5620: 12.7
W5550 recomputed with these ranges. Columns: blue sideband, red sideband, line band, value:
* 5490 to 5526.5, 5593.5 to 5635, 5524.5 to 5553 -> 1.3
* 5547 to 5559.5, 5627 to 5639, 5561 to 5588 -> 4.1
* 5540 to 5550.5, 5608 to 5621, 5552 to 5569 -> 0.7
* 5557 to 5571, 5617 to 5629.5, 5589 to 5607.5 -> -2.2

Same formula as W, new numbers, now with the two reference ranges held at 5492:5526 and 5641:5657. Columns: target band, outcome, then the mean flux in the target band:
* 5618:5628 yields 0.0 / 11.2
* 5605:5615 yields -1.7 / 13.3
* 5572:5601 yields 0.4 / 11.5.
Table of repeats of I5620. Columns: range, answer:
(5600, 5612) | 12.4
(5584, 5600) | 11.9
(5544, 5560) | 12.8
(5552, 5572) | 11.3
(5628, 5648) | 10.9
